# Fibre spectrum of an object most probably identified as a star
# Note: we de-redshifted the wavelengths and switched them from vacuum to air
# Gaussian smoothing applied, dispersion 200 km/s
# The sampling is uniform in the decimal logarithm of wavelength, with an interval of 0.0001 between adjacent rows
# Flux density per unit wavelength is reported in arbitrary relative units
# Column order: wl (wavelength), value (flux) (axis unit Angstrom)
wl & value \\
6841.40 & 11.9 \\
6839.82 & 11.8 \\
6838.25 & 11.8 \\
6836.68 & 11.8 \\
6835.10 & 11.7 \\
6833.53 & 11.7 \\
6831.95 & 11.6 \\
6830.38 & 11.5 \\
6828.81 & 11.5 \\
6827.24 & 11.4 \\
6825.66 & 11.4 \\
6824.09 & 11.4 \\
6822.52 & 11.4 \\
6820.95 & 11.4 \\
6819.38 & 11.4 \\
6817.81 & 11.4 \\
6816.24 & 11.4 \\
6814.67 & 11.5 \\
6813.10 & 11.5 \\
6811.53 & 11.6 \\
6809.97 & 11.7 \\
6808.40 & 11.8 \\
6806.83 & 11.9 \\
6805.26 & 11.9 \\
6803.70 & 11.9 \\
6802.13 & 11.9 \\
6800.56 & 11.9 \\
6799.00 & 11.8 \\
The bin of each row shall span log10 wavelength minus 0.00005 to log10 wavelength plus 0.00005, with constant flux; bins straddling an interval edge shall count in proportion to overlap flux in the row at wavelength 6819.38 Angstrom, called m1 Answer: 11.4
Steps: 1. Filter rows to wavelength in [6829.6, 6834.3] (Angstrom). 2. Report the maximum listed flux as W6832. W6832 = 11.7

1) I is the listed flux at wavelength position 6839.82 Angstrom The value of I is 11.8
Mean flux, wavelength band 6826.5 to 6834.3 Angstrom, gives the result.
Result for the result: 11.5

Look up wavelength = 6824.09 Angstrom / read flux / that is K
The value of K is 11.4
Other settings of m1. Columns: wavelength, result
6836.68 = 11.8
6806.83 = 11.9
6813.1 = 11.5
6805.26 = 11.9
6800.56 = 11.9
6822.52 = 11.4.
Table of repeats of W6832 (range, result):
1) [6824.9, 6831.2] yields 11.5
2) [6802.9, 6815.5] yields 11.9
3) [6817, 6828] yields 11.4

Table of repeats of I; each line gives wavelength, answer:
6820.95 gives 11.4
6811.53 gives 11.6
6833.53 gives 11.7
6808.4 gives 11.8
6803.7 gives 11.9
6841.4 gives 11.9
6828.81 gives 11.5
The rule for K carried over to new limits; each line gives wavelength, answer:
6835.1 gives 11.7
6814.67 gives 11.5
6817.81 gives 11.4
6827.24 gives 11.4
